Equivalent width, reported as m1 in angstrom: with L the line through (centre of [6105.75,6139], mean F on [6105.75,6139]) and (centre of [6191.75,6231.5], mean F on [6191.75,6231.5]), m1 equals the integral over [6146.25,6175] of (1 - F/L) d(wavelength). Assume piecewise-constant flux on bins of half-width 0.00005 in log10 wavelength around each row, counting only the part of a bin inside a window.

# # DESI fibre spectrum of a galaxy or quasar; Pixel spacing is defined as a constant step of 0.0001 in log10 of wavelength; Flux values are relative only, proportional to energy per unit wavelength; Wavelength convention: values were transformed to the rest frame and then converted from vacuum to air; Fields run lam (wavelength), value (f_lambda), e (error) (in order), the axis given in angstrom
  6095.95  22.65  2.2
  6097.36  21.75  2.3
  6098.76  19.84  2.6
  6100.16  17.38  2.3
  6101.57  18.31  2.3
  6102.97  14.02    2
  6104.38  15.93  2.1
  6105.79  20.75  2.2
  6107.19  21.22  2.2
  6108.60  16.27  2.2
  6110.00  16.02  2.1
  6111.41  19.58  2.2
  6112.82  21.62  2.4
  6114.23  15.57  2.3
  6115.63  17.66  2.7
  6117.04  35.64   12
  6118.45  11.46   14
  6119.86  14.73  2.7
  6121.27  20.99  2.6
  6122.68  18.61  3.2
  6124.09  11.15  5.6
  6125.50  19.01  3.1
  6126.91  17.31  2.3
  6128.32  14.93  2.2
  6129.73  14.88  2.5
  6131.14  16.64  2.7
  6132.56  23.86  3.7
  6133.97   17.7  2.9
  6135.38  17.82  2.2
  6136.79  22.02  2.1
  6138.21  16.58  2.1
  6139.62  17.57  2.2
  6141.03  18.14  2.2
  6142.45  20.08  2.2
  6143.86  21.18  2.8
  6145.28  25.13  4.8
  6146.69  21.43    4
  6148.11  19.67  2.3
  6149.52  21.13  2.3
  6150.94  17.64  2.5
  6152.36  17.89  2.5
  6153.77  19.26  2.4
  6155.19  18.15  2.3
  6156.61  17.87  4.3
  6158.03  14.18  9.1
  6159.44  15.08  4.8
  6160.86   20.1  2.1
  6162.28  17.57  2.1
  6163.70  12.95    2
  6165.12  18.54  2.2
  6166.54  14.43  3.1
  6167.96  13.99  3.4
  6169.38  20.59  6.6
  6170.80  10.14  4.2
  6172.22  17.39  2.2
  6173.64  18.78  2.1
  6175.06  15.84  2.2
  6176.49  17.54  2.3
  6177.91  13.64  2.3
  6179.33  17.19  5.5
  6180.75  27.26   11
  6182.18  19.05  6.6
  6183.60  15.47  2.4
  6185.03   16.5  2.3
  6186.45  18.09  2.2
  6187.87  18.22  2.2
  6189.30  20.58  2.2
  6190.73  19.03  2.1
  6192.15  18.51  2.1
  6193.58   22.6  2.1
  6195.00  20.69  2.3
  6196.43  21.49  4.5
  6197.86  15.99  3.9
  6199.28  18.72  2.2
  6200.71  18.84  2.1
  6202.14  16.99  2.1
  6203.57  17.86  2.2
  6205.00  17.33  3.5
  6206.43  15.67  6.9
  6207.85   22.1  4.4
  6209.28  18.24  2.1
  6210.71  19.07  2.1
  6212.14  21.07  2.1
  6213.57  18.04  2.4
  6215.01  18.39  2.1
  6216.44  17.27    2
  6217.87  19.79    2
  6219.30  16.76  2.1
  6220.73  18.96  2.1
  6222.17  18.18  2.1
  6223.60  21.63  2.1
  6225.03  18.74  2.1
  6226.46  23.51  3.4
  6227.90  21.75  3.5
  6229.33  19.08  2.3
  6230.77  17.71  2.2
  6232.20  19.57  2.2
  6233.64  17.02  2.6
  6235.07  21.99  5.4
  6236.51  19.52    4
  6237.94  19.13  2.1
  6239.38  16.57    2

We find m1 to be 2.2 angstrom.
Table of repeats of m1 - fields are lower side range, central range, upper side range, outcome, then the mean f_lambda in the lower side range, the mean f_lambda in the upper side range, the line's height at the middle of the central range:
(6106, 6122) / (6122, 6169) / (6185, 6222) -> 2.7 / 19.2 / 18.8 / 19.1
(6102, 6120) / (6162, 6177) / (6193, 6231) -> 2.2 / 18.6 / 19.1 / 18.9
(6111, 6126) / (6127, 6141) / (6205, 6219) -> 0.5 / 18.7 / 18.7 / 18.7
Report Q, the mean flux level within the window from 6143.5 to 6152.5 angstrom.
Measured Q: 20.7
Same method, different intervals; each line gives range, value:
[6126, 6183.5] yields 18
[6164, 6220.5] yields 18.1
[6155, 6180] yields 16.3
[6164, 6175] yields 16.1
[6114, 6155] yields 18.8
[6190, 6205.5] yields 18.9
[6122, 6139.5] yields 17.5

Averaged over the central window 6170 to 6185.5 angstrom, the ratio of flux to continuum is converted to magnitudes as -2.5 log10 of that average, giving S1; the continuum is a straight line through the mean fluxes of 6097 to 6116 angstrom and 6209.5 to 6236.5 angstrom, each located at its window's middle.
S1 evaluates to 0.10 mag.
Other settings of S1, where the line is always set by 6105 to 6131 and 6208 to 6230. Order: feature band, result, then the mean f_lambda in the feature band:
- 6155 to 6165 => 0.13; 16.6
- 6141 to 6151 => -0.13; 20.9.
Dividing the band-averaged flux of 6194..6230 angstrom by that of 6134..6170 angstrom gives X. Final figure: 1.04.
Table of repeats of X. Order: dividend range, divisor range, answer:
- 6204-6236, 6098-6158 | 1.03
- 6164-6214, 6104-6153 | 0.96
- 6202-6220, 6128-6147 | 0.96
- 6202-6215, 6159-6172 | 1.16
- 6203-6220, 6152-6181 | 1.09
